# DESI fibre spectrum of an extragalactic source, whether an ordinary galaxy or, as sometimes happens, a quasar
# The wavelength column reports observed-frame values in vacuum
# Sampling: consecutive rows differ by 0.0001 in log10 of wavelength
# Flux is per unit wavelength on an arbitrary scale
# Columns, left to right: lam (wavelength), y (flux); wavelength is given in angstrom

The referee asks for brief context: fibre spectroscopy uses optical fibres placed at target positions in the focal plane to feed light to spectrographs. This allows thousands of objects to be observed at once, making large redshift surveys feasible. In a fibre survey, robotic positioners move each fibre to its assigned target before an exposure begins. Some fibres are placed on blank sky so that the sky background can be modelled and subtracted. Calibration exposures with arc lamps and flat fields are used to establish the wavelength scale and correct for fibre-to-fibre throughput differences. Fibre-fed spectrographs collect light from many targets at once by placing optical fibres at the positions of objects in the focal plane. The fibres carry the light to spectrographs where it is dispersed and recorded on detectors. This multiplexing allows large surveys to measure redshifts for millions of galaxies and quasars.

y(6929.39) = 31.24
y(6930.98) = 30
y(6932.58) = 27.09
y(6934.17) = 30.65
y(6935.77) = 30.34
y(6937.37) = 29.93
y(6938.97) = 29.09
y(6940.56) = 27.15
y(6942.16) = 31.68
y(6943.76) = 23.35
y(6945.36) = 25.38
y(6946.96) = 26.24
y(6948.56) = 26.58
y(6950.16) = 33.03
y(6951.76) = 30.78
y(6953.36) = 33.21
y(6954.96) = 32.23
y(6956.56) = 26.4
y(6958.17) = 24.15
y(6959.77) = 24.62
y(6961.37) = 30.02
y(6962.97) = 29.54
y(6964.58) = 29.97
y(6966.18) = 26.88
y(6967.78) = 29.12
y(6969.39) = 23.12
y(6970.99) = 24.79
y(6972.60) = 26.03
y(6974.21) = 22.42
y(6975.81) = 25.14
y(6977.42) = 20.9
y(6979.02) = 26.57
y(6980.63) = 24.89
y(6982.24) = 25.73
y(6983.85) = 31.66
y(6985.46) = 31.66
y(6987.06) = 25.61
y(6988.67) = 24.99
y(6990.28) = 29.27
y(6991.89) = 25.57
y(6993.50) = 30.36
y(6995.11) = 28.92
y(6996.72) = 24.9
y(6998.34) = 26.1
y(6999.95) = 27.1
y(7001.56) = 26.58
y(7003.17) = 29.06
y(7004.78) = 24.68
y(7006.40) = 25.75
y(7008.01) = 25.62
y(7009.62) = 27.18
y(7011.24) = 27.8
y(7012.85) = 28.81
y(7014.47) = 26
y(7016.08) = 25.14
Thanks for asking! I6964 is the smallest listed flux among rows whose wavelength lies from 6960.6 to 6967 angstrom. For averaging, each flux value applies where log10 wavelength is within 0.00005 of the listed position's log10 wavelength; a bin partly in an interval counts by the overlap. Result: 26.88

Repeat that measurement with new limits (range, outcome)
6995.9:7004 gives 24.9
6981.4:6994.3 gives 24.99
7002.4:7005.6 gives 24.68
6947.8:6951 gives 26.58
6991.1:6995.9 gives 25.57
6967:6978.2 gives 20.9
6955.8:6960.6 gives 24.15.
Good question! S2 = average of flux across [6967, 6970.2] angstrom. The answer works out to 26.1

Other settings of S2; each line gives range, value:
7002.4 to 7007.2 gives 26.5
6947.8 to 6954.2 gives 30.9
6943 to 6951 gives 27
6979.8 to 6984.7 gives 27.4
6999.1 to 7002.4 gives 26.9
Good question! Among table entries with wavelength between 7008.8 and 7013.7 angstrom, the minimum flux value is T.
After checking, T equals 27.18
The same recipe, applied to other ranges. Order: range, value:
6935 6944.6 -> 23.35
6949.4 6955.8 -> 30.78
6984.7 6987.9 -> 25.61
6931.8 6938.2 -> 27.09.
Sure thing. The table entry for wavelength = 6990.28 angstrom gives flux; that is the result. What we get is 29.27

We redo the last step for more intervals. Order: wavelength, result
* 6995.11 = 28.92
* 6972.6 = 26.03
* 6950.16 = 33.03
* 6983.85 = 31.66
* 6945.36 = 25.38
